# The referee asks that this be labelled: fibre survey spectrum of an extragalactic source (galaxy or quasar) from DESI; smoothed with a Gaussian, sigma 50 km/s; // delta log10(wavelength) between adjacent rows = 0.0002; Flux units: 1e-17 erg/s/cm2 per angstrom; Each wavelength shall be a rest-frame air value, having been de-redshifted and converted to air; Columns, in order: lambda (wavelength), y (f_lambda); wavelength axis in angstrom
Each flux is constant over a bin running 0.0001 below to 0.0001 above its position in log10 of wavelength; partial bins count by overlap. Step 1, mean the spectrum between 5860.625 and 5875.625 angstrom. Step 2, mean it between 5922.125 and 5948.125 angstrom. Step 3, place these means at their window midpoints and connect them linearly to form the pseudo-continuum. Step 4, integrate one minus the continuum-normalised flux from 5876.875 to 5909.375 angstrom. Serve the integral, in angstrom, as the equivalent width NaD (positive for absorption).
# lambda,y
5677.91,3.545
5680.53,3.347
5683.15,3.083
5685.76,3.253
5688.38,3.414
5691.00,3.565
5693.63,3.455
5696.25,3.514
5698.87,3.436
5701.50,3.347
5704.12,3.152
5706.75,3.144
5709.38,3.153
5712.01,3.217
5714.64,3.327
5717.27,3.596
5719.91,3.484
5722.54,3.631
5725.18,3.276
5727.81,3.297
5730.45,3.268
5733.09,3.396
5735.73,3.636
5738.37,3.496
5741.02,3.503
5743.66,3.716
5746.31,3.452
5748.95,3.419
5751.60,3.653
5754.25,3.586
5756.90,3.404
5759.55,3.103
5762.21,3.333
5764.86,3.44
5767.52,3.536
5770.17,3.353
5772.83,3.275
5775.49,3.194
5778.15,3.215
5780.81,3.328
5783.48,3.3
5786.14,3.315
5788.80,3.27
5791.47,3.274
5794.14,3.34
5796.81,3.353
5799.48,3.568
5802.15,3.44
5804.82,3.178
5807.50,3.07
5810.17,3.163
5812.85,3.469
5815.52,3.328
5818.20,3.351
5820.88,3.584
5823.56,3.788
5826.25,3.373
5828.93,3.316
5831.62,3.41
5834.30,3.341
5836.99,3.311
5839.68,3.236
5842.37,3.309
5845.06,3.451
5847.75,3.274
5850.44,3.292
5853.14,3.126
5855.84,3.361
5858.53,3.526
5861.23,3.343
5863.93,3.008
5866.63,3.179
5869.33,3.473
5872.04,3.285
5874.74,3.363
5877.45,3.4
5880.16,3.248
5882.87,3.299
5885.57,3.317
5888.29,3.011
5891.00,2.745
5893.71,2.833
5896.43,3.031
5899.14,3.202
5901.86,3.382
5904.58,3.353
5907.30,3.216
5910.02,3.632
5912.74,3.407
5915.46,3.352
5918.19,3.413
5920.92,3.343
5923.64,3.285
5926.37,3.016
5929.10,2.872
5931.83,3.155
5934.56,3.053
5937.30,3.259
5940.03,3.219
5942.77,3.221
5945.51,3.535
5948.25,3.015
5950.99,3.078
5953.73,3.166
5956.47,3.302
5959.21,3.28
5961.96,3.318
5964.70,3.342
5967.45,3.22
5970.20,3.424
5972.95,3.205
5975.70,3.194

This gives 0.6 angstrom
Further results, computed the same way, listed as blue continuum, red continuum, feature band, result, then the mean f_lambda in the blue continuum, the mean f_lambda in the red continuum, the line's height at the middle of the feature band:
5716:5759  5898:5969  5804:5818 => 0.6 angstrom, 3.48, 3.26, 3.4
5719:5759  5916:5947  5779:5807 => 0.6 angstrom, 3.47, 3.22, 3.4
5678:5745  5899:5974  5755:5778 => 0.2 angstrom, 3.39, 3.26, 3.36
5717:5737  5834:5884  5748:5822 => 0.7 angstrom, 3.44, 3.31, 3.38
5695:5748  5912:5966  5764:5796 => 0.4 angstrom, 3.4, 3.23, 3.36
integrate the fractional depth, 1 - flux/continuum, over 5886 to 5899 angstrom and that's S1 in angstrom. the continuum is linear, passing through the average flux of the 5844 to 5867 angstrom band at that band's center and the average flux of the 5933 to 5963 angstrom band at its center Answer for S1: 1.2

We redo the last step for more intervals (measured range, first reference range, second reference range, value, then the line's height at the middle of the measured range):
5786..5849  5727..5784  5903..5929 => 0.3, 3.37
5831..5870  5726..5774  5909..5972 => 0.4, 3.34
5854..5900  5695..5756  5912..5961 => 0.9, 3.28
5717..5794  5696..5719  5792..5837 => -1.4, 3.34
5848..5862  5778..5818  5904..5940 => -0.2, 3.29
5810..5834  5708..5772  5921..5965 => -0.7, 3.33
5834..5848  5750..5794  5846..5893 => -0.2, 3.28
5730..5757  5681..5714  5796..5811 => -1.7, 3.31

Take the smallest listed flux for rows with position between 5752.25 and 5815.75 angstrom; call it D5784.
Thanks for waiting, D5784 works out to 3.07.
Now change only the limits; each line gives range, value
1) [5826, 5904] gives 2.745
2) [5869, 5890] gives 3.011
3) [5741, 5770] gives 3.103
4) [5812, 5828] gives 3.328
